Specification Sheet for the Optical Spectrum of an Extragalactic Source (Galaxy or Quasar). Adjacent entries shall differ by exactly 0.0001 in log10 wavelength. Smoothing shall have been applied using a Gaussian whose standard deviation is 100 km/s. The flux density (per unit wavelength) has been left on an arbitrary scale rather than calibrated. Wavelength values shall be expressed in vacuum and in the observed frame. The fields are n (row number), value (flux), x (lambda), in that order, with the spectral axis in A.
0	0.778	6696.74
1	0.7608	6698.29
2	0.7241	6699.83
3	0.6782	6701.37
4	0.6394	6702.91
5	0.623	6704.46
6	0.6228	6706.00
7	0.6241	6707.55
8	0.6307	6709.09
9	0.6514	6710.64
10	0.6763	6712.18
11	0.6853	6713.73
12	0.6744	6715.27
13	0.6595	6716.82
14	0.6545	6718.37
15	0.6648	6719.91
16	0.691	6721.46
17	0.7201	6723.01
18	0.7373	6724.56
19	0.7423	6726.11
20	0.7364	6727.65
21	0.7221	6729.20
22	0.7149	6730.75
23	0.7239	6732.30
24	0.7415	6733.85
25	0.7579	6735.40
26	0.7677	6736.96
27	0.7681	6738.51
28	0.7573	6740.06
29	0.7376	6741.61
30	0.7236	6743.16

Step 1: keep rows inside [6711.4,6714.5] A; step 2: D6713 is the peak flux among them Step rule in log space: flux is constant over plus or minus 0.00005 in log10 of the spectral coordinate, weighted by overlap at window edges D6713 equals 0.6853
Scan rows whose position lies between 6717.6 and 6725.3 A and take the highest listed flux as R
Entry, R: 0.7373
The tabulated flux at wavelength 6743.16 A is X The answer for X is 0.7236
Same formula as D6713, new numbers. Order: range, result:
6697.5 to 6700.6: 0.7608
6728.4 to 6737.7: 0.7677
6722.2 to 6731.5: 0.7423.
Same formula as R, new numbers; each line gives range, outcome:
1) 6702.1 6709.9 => 0.6394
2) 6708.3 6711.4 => 0.6514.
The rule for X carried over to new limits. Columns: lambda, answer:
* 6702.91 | 0.6394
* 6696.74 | 0.778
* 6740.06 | 0.7573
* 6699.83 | 0.7241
